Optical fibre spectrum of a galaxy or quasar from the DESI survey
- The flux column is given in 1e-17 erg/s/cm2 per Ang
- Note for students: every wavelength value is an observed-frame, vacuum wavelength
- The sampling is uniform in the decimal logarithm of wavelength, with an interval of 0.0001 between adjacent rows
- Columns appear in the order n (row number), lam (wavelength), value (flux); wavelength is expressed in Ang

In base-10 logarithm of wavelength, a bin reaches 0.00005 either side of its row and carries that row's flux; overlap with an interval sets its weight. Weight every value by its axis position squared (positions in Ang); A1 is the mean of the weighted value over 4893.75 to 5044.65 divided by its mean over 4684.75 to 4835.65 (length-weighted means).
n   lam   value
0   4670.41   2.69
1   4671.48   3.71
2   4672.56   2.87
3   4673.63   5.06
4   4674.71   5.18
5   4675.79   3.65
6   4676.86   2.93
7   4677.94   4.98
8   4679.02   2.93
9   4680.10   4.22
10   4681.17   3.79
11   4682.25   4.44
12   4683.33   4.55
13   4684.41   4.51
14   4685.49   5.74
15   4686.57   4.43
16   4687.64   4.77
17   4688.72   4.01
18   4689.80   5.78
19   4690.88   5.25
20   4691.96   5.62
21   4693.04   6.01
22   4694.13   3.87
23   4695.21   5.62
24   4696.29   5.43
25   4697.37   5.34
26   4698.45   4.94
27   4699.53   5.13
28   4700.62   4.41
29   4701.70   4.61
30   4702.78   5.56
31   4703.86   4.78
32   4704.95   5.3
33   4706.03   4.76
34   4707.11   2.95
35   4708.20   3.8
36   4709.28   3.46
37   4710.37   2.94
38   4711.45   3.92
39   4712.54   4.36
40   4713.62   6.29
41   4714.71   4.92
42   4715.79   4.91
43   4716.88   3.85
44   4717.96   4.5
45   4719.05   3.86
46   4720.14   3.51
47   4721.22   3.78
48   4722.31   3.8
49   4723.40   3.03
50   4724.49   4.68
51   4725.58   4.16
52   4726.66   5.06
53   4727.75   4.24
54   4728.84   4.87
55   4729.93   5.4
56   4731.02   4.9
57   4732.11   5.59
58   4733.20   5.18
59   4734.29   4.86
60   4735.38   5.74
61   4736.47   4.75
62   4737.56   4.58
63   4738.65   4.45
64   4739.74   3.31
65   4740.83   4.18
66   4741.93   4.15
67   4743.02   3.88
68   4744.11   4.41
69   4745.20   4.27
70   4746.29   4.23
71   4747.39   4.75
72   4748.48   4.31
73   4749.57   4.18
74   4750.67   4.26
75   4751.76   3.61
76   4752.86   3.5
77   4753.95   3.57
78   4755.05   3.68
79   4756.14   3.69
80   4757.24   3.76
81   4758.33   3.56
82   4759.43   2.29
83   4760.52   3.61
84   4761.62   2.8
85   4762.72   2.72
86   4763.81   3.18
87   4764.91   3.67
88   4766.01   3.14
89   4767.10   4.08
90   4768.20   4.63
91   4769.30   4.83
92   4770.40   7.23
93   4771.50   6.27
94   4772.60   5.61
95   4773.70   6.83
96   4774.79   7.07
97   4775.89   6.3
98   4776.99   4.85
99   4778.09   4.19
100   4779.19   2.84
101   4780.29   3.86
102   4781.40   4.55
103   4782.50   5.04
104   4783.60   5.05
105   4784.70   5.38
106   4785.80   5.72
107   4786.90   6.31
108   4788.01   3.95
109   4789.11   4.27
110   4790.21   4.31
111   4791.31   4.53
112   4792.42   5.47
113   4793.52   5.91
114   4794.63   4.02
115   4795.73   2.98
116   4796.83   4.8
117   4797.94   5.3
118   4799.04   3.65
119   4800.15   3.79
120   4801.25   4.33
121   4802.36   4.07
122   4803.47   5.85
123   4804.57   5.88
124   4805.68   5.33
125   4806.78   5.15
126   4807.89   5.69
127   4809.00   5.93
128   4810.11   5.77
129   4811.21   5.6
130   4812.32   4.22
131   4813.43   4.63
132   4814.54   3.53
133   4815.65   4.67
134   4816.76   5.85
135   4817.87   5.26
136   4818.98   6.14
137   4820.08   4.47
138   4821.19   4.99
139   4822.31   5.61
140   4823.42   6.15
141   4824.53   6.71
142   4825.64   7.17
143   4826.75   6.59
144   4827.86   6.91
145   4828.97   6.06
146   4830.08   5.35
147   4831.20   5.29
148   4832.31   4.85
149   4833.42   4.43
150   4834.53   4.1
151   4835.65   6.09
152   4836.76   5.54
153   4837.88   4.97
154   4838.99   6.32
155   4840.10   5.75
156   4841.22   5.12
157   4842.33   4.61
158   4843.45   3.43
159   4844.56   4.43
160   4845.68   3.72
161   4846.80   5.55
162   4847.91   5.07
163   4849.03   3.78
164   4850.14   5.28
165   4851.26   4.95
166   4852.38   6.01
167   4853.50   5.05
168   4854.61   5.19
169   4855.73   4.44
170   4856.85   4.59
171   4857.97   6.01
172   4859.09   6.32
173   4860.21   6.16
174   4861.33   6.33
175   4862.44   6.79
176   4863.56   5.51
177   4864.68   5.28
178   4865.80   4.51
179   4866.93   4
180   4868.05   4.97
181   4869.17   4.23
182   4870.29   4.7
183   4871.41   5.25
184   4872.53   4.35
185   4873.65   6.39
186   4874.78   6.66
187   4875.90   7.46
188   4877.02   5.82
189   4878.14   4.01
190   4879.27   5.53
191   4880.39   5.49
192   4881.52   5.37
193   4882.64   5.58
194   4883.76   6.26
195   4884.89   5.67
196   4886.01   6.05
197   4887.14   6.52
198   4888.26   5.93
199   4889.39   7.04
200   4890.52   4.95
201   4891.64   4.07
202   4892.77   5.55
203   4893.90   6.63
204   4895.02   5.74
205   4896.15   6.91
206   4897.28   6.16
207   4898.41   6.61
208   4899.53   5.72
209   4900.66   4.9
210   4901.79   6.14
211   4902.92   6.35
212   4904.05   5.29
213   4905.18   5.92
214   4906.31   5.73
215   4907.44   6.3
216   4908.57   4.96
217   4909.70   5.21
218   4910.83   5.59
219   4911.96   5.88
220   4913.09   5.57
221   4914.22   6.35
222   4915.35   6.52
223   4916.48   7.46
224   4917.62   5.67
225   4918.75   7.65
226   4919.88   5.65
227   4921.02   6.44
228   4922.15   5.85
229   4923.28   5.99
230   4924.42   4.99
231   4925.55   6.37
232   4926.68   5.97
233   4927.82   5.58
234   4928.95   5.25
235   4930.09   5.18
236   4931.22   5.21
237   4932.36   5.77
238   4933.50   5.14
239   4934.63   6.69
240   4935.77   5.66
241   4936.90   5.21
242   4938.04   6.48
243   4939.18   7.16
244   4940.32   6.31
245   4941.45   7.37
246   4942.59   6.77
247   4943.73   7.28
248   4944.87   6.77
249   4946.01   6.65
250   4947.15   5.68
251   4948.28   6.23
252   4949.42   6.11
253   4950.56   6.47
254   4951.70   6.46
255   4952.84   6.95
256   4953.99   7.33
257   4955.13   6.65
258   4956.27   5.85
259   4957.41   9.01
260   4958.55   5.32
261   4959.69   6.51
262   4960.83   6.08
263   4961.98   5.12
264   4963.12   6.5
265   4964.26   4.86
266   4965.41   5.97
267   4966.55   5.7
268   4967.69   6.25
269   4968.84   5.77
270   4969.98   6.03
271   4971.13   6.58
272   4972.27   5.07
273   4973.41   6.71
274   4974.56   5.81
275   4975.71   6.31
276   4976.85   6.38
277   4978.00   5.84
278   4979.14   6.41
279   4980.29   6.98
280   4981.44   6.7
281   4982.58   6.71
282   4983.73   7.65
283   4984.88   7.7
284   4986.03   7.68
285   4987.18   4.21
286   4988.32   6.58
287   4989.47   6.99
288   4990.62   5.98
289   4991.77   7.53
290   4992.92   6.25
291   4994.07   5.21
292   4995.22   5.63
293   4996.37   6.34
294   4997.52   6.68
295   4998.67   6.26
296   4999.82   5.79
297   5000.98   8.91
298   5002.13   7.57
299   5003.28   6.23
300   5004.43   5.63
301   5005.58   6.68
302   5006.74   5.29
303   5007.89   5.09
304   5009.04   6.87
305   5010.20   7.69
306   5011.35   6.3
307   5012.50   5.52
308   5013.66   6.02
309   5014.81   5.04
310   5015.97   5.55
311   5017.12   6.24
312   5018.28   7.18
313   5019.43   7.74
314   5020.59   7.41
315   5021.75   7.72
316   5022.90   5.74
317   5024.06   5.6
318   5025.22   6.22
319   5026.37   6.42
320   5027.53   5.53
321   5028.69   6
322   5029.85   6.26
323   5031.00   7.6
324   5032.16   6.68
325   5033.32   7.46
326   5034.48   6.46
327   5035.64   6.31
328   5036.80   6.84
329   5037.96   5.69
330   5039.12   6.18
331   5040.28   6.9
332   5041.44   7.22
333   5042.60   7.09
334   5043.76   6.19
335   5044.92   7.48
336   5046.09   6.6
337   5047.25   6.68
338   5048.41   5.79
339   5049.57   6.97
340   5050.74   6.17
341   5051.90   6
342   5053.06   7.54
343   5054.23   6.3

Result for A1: 1.45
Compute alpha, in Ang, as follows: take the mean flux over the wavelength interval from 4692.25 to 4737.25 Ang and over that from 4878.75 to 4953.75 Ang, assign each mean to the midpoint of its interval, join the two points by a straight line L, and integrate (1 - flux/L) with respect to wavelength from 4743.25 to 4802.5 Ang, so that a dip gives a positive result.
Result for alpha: 7.0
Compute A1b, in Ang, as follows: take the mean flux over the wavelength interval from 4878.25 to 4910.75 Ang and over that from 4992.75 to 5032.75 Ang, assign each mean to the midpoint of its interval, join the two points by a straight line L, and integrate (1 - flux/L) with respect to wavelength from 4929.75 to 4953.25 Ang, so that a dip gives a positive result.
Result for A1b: -1.00 Ang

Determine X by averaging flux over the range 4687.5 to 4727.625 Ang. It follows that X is 4.56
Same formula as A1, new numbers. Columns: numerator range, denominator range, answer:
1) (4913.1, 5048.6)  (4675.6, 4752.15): 1.58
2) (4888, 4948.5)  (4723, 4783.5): 1.46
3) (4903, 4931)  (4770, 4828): 1.19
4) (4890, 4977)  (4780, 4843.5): 1.24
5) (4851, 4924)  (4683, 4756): 1.36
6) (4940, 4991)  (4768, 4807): 1.38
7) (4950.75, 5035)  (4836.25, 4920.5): 1.20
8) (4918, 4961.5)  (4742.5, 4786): 1.54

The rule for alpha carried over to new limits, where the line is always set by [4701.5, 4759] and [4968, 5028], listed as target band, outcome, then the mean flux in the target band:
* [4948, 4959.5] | -1.15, 6.64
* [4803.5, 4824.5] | -1.54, 5.32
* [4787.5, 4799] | 0.67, 4.52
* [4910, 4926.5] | -1.02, 6.12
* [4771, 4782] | -1.34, 5.23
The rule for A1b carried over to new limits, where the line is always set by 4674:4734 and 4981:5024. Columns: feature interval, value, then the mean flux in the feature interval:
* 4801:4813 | -0.12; 5.27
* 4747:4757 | 1.92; 3.93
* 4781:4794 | 0.14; 5.04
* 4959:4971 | 0.66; 5.9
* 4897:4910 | 0.15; 5.78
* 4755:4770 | 4.13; 3.58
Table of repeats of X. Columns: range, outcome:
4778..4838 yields 5.08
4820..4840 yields 5.67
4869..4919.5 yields 5.84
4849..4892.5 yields 5.47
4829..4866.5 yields 5.18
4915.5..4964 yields 6.25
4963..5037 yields 6.38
